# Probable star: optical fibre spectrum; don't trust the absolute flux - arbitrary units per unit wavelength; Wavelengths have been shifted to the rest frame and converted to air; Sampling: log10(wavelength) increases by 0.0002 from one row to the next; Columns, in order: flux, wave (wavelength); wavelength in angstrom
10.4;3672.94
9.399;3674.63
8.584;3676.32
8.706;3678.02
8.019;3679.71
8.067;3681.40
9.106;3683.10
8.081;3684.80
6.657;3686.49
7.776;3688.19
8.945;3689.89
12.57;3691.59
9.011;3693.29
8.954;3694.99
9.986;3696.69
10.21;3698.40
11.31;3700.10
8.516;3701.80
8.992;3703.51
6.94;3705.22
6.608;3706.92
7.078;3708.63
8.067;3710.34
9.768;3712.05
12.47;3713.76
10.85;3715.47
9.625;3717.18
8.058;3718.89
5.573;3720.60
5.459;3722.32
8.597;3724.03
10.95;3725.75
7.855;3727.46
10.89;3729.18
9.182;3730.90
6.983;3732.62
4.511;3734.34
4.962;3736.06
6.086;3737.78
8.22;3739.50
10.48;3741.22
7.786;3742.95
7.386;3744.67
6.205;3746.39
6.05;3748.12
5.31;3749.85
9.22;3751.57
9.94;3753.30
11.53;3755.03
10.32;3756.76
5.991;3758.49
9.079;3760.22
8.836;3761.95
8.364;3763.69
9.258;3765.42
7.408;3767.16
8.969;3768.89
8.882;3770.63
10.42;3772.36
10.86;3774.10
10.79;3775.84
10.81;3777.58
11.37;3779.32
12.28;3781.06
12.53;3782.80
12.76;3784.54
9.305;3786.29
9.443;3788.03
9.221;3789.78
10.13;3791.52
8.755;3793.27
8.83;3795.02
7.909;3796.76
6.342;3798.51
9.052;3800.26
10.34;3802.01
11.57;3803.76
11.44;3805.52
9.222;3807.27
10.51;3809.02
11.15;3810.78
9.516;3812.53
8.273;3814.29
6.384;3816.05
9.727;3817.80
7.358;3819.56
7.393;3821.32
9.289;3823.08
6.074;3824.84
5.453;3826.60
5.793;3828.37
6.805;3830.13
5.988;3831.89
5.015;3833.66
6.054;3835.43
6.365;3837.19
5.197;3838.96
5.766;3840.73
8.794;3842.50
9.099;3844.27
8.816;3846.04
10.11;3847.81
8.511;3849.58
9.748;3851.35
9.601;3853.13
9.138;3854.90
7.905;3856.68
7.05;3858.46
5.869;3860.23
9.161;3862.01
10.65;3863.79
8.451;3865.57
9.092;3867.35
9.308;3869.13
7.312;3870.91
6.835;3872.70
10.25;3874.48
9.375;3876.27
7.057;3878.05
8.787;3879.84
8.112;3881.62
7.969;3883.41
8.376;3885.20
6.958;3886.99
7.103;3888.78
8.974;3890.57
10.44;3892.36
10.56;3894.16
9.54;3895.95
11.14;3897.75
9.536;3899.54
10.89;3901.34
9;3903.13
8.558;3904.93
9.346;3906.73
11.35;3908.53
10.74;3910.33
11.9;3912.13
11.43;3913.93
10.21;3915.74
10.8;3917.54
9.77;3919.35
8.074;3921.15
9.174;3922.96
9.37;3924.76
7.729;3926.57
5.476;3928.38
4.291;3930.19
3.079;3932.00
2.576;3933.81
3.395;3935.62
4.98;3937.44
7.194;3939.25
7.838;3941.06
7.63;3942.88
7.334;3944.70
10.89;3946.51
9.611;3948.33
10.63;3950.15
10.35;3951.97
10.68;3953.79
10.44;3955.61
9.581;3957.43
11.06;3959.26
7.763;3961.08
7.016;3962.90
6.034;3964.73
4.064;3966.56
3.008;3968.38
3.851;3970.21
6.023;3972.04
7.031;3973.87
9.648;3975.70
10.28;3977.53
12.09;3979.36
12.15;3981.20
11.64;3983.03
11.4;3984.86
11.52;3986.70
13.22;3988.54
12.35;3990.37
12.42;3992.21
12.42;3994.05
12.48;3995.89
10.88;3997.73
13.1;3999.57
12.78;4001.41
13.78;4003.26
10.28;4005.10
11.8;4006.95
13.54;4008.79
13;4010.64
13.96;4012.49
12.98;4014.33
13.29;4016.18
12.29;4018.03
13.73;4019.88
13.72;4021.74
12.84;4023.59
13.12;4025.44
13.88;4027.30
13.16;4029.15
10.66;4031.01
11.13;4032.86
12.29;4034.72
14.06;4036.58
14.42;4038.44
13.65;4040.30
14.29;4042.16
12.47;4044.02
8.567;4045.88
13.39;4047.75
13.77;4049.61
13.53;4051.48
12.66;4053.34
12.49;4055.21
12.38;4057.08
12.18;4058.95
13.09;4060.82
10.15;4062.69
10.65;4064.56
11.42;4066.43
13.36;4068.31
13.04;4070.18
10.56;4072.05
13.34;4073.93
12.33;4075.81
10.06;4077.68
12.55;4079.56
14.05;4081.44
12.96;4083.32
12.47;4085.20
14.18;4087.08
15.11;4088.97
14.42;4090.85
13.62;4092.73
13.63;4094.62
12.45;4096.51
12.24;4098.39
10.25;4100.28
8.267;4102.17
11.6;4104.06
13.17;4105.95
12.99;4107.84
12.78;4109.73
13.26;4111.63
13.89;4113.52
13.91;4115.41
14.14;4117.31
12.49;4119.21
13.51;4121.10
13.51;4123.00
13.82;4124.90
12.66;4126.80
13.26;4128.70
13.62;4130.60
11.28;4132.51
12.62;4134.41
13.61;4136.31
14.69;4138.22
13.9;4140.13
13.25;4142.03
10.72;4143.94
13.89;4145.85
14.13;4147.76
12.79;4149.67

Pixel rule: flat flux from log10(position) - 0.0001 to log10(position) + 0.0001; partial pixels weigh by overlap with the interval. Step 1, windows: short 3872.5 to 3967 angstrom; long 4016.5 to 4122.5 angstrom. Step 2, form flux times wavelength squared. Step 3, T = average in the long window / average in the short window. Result 1.60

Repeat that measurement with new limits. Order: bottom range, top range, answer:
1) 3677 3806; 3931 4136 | 1.50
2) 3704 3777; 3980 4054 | 1.74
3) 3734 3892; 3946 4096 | 1.53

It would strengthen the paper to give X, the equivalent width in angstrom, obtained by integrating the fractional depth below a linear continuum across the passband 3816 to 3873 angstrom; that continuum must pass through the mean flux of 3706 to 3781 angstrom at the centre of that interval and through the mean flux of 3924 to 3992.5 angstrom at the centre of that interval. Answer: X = 4.7 angstrom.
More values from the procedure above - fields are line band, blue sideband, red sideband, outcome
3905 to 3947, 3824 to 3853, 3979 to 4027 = 8.2 angstrom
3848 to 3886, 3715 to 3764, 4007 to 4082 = 5.5 angstrom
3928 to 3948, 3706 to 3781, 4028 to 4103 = 9.1 angstrom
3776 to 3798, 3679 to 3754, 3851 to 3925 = -3.9 angstrom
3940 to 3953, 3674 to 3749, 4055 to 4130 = 2.2 angstrom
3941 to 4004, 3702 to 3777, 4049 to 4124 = 8.2 angstrom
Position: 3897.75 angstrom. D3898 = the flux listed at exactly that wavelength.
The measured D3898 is 11.14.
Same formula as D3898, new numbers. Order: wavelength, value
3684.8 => 8.081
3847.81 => 10.11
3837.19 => 6.365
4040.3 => 13.65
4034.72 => 12.29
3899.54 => 9.536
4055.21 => 12.49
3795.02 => 8.83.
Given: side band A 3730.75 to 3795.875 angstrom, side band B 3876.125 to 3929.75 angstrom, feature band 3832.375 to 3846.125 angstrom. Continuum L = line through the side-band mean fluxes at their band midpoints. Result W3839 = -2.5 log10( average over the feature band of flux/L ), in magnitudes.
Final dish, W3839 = 0.32 mag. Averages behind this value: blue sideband 8.91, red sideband 9.22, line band 6.75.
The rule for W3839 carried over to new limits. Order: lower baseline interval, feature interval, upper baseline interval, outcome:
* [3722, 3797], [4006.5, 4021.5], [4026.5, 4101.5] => -0.10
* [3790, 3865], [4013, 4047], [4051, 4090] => -0.09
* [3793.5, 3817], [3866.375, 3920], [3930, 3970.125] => -0.17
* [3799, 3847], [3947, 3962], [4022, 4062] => 0.09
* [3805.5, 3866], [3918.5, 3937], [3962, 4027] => 0.48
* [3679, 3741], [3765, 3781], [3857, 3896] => -0.18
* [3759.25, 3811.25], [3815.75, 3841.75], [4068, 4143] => 0.48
